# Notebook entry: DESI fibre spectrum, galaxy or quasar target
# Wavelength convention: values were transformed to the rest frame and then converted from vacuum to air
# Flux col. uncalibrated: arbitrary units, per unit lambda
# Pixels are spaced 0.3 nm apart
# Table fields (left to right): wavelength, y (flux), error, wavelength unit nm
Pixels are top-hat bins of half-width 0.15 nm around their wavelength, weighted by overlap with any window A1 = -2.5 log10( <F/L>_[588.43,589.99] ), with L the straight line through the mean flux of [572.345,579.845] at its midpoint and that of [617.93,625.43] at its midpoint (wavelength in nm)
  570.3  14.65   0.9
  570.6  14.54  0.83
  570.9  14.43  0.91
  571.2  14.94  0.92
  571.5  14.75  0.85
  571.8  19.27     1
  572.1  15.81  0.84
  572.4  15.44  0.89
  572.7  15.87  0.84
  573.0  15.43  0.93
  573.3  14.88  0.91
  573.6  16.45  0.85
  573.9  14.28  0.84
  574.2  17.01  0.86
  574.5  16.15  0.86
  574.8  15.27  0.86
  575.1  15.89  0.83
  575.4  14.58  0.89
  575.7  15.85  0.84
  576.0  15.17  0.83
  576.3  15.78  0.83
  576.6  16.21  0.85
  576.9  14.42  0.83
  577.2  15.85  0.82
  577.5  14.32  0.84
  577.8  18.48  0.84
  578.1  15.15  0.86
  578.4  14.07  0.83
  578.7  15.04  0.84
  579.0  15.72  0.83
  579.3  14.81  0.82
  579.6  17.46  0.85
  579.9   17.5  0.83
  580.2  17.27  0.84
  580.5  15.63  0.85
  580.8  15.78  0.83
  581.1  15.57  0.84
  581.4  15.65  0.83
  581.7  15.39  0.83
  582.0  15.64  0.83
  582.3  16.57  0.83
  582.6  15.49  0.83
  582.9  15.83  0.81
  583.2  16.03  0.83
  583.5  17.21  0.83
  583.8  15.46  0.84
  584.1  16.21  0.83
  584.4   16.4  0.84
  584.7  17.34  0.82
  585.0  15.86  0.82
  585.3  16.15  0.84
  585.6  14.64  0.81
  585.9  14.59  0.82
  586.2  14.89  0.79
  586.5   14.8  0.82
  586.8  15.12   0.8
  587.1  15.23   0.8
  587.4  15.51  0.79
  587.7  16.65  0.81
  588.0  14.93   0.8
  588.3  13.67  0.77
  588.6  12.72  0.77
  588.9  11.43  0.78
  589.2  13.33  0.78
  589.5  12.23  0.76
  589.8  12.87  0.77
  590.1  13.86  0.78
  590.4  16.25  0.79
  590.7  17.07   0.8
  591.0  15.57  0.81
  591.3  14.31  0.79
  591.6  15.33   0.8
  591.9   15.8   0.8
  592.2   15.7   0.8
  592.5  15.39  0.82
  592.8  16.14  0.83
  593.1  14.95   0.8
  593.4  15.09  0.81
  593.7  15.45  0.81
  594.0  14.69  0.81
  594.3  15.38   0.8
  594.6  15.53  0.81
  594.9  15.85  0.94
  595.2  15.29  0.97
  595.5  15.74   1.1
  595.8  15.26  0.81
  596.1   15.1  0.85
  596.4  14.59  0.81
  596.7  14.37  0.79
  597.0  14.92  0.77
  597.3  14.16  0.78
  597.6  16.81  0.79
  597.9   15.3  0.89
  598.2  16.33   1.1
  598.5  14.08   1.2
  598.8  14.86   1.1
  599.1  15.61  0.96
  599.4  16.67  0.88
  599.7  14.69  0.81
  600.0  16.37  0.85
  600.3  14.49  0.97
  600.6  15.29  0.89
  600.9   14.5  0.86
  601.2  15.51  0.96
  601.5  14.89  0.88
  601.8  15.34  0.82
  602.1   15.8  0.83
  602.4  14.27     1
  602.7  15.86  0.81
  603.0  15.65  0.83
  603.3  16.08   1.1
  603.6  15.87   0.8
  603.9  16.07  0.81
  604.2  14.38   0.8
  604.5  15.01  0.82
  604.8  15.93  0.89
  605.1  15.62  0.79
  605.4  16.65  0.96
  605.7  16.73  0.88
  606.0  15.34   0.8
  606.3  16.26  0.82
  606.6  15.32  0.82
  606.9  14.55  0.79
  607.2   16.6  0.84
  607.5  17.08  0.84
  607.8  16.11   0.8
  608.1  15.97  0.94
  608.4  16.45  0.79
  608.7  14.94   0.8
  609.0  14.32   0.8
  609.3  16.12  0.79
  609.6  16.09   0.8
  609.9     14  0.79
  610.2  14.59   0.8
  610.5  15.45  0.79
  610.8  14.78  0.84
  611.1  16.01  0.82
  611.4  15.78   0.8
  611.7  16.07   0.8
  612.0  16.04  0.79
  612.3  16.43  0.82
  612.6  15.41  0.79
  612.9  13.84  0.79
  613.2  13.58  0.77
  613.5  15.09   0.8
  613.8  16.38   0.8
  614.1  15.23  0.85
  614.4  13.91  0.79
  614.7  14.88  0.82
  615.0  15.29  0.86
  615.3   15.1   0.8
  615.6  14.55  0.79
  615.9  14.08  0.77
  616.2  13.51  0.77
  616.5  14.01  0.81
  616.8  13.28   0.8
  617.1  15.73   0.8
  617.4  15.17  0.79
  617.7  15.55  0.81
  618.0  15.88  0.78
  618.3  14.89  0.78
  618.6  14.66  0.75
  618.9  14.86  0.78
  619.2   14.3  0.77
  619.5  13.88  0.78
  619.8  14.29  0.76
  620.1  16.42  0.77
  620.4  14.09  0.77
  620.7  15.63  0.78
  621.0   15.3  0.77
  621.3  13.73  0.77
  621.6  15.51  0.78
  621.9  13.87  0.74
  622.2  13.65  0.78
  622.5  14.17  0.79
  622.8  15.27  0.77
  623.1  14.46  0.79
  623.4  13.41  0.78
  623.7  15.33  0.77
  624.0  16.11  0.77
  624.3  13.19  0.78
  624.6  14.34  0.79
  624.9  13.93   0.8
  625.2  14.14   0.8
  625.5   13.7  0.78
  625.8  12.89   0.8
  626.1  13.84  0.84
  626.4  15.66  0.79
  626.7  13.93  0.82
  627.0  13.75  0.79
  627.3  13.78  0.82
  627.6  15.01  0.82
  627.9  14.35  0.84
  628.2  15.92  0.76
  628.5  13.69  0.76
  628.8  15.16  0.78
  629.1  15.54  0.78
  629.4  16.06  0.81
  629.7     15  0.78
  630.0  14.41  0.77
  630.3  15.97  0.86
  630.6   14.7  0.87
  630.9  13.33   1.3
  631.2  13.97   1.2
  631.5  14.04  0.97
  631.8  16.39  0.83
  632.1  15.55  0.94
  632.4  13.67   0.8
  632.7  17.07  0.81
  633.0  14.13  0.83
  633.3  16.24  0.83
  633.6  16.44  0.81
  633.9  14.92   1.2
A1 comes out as 0.21 mag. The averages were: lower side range 15.6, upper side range 14.6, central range 12.6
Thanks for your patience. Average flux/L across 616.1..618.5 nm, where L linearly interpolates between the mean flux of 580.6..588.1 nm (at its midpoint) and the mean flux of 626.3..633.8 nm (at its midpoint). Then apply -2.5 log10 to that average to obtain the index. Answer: 0.03 mag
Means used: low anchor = 15.7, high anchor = 14.9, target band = 14.8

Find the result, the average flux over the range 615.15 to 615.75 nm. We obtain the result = 14.8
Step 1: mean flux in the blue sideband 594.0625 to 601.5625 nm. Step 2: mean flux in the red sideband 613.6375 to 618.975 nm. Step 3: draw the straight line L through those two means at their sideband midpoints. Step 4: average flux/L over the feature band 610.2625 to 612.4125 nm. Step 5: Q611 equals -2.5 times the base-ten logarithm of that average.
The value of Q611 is -0.06 mag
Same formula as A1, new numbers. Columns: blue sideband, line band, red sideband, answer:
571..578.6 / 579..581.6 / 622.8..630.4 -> -0.04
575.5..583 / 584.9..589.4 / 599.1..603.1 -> 0.07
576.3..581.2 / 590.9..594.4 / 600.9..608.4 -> 0.03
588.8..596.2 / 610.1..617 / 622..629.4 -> -0.02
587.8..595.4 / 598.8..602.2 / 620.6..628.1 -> -0.05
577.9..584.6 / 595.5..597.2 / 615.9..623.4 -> 0.04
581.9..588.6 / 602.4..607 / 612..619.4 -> -0.04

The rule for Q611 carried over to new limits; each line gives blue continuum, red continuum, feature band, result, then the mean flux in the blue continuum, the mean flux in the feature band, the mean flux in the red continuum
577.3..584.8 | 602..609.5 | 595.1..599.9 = 0.04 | 16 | 15.2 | 15.7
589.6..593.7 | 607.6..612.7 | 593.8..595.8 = -0.01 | 15.2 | 15.4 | 15.6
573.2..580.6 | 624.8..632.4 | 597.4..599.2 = -0.01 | 15.7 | 15.5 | 14.6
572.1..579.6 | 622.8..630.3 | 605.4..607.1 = -0.06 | 15.6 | 15.8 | 14.5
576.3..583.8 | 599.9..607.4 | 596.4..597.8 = 0.04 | 15.9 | 15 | 15.5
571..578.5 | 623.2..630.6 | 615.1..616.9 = 0.05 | 15.7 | 14.1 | 14.5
